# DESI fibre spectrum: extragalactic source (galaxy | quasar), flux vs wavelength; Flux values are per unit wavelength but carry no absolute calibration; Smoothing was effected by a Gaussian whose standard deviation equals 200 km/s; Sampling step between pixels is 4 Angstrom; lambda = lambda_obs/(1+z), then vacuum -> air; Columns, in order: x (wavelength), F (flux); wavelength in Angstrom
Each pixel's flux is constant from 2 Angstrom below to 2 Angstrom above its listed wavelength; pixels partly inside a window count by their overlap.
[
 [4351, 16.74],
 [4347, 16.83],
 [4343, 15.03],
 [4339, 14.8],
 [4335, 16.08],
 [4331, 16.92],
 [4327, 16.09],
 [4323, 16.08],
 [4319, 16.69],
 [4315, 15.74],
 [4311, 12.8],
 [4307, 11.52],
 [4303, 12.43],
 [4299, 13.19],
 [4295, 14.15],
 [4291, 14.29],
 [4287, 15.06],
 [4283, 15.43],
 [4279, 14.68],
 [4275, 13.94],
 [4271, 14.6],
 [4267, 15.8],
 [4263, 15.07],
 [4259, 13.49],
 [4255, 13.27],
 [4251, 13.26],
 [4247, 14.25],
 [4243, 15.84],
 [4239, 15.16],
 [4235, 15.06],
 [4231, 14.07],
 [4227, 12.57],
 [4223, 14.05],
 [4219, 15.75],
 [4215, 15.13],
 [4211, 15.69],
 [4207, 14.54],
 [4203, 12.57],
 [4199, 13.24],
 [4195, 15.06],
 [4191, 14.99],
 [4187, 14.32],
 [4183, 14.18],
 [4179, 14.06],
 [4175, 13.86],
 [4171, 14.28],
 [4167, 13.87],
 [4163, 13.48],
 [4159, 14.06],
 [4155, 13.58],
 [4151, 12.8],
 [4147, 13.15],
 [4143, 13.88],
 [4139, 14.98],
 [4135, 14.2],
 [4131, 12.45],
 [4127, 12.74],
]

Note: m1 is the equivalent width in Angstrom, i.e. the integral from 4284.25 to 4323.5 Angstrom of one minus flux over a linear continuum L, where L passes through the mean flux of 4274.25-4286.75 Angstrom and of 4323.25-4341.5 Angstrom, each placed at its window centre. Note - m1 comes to 3.0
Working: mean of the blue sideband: 14.8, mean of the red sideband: 16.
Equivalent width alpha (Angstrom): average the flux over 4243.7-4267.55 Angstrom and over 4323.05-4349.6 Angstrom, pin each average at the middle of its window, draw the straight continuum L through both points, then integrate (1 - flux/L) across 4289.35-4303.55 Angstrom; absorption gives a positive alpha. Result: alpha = 1.4 Angstrom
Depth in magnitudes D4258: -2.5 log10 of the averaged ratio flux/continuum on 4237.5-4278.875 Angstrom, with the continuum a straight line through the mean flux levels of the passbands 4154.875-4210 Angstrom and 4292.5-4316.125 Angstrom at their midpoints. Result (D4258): -0.07 mag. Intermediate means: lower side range 14.1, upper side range 13.2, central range 14.5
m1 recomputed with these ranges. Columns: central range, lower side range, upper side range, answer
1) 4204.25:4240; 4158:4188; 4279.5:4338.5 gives -0.85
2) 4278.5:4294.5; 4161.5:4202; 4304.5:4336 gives 0.10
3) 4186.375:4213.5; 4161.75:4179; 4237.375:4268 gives -0.48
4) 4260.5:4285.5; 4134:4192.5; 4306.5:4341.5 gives 0.02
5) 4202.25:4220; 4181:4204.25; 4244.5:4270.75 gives -0.86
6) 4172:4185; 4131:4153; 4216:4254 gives -0.07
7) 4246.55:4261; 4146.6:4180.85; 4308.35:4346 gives 1.20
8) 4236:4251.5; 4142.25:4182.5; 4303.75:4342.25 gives -0.40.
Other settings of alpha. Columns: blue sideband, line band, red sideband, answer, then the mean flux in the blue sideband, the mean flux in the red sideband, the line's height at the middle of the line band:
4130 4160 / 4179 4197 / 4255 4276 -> -0.8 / 13.7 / 14.5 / 14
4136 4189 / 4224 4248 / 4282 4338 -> -0.3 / 13.9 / 14.7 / 14.3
